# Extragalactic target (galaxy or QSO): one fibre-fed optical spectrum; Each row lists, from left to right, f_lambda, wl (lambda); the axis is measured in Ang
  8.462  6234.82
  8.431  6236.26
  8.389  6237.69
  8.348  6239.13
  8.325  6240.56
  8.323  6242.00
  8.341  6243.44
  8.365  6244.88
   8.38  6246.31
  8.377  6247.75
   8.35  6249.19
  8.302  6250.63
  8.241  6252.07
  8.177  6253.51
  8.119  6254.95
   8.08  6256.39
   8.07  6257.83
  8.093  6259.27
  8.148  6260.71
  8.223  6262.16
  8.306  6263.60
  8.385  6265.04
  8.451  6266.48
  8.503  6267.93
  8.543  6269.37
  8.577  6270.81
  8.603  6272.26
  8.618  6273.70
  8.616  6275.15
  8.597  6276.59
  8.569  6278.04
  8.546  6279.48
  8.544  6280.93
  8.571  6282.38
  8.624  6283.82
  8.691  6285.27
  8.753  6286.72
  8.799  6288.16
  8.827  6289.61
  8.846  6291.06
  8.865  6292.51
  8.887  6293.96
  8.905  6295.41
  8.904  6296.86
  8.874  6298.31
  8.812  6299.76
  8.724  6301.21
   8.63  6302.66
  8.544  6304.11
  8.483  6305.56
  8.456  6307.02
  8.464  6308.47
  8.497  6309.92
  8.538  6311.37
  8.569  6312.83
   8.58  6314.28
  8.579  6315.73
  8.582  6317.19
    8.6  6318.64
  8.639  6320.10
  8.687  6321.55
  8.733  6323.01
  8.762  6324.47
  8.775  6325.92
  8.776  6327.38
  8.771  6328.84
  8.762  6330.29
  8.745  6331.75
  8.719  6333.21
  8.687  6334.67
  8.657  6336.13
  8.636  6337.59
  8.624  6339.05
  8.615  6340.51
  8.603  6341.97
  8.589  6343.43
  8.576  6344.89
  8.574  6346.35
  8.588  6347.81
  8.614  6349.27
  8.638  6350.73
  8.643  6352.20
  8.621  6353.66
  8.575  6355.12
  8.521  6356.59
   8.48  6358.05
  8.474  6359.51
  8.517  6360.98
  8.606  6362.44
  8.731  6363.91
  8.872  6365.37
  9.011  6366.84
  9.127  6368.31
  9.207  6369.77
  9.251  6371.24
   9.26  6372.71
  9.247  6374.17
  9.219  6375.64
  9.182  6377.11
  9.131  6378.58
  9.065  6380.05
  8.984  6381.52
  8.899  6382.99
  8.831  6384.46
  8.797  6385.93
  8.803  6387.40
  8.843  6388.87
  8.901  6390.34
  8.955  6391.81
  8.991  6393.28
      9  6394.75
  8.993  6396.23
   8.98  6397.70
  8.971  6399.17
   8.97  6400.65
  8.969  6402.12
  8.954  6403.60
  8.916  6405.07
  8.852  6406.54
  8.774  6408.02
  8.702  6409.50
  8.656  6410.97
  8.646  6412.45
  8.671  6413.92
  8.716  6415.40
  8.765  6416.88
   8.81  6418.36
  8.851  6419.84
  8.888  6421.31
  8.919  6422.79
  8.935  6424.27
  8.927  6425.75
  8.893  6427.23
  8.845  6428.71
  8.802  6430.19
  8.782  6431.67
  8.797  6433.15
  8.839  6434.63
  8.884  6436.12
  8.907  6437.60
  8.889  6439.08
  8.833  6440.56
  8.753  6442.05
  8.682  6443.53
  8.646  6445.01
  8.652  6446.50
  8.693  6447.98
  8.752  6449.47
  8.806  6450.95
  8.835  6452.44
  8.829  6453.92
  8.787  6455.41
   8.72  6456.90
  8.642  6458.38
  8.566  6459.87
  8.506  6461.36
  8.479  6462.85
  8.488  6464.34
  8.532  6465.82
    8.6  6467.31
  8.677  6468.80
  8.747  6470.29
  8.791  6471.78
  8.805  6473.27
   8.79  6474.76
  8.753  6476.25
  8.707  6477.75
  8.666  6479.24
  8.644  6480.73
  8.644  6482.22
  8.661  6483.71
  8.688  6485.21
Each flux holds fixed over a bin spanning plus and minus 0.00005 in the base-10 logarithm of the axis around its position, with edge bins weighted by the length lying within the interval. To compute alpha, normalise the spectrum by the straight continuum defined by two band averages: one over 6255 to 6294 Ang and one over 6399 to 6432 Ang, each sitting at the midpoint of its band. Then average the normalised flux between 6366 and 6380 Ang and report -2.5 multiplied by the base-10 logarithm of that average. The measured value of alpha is -0.05 mag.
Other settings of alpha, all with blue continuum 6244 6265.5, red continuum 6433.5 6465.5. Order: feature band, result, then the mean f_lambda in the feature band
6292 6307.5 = -0.049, 8.74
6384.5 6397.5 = -0.042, 8.91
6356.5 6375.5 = -0.047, 8.9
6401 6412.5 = -0.026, 8.82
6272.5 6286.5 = -0.039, 8.6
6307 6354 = -0.027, 8.64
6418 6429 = -0.029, 8.89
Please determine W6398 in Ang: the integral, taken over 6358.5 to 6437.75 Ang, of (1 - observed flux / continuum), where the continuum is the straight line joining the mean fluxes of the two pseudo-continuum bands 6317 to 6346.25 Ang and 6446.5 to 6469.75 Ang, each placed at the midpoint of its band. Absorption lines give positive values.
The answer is -2.1 Ang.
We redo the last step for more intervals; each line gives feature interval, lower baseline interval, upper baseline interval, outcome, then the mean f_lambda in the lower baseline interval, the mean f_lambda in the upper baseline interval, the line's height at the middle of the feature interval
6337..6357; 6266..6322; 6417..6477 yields 0.2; 8.64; 8.76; 8.68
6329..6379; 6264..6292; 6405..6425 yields -0.3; 8.61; 8.79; 8.71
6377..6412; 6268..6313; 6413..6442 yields -0.5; 8.66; 8.84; 8.79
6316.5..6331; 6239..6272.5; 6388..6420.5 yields -0.2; 8.31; 8.86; 8.56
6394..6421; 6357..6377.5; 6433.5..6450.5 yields 0.0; 8.93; 8.78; 8.85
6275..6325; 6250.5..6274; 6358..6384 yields -0.7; 8.32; 8.97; 8.54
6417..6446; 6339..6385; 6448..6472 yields -0.4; 8.81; 8.67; 8.71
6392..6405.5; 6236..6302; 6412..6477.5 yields -0.4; 8.5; 8.75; 8.69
